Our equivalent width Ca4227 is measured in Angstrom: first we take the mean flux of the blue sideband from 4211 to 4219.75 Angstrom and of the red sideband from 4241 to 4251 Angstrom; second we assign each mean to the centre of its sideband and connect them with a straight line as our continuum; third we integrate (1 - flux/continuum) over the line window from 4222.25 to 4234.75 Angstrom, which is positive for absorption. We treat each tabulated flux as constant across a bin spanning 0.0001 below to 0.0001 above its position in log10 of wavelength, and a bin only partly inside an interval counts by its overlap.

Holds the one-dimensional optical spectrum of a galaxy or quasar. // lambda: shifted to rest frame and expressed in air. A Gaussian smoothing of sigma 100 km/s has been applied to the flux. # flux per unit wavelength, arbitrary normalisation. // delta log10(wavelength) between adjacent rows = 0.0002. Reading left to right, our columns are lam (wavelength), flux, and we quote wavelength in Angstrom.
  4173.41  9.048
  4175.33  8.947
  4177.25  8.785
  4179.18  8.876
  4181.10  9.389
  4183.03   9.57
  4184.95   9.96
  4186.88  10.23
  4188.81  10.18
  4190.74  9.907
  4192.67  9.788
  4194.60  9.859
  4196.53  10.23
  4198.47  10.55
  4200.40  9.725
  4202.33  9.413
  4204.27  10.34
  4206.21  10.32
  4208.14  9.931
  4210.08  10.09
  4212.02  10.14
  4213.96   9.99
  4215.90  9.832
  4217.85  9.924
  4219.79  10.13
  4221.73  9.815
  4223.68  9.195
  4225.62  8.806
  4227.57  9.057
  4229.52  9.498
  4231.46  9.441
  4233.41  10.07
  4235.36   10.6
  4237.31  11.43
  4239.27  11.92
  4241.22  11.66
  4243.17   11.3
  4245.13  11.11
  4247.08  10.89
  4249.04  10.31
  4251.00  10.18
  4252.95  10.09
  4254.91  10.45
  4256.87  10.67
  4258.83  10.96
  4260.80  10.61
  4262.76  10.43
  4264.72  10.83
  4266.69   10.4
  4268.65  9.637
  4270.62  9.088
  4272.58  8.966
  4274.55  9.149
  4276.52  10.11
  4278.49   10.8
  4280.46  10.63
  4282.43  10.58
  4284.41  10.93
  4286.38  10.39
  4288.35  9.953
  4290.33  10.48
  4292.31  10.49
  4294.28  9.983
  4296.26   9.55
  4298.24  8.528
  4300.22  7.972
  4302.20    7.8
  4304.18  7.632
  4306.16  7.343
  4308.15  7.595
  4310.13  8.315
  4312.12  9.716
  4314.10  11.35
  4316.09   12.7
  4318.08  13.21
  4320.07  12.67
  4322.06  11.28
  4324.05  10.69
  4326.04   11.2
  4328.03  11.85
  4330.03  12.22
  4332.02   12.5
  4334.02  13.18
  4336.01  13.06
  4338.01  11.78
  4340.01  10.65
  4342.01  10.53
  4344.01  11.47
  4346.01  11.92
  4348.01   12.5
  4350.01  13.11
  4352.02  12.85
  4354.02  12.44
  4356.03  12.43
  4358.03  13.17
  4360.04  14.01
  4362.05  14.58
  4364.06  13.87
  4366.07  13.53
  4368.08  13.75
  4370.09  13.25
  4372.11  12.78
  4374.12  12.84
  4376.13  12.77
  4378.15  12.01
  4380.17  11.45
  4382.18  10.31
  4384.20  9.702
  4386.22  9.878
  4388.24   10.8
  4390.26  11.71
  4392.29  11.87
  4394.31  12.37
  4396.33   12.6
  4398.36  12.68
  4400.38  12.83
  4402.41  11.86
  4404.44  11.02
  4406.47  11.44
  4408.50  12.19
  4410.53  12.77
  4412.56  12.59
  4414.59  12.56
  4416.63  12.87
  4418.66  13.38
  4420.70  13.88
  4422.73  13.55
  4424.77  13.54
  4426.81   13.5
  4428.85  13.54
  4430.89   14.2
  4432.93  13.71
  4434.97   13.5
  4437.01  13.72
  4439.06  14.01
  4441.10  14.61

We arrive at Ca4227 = 1.2 Angstrom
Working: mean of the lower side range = 9.98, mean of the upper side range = 10.9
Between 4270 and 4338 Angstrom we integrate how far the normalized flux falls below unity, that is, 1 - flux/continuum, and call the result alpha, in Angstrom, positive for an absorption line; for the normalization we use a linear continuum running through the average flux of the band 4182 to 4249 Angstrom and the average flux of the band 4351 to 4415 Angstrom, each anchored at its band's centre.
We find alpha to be 5.63 Angstrom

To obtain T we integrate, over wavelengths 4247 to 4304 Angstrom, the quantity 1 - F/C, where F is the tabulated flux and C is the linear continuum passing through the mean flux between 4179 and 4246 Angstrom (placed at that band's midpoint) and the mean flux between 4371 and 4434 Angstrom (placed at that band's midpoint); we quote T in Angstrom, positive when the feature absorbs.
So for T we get 4.4 Angstrom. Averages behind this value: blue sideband 10.1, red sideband 12.4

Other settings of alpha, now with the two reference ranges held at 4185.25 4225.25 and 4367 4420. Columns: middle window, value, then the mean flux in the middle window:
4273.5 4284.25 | 0.5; 10.3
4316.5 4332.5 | -0.9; 12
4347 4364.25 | -2.2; 13.2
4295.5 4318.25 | 4.0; 9.17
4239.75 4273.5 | 0.2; 10.5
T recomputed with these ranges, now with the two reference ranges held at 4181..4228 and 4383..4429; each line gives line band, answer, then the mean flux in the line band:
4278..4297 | 0.8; 10.4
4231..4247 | -1.1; 11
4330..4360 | -2.0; 12.3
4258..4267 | -0.1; 10.6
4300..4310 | 3.0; 7.7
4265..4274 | 0.9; 9.61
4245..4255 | 0.0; 10.5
